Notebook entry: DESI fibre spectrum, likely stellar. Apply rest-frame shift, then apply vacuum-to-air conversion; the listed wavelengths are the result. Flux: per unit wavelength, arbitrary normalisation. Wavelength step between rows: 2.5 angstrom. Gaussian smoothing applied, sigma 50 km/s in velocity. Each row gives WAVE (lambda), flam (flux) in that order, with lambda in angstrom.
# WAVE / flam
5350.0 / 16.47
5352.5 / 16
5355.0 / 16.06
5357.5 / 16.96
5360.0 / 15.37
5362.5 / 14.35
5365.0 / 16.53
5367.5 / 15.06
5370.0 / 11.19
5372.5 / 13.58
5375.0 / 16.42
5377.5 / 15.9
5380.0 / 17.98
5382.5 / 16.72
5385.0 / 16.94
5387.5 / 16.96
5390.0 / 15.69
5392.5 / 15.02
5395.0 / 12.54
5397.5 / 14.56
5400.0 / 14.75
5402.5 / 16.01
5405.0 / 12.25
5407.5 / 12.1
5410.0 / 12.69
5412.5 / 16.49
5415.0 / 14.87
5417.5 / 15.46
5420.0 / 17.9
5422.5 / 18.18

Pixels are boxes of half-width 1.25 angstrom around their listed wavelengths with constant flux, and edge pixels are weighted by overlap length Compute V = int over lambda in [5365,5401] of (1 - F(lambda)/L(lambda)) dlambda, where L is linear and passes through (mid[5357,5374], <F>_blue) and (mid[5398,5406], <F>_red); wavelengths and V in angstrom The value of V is -1.8 angstrom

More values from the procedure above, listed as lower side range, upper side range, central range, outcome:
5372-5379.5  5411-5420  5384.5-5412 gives 2.28 angstrom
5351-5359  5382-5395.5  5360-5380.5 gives 1.30 angstrom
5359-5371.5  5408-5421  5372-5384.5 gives -1.41 angstrom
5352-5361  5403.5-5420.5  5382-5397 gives -0.42 angstrom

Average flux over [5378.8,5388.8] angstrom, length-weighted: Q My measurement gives 17.1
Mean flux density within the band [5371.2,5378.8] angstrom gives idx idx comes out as 15.3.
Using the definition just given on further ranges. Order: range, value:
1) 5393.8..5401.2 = 14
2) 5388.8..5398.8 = 14.4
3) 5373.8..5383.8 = 16.8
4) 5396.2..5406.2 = 14.4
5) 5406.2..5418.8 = 14.3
